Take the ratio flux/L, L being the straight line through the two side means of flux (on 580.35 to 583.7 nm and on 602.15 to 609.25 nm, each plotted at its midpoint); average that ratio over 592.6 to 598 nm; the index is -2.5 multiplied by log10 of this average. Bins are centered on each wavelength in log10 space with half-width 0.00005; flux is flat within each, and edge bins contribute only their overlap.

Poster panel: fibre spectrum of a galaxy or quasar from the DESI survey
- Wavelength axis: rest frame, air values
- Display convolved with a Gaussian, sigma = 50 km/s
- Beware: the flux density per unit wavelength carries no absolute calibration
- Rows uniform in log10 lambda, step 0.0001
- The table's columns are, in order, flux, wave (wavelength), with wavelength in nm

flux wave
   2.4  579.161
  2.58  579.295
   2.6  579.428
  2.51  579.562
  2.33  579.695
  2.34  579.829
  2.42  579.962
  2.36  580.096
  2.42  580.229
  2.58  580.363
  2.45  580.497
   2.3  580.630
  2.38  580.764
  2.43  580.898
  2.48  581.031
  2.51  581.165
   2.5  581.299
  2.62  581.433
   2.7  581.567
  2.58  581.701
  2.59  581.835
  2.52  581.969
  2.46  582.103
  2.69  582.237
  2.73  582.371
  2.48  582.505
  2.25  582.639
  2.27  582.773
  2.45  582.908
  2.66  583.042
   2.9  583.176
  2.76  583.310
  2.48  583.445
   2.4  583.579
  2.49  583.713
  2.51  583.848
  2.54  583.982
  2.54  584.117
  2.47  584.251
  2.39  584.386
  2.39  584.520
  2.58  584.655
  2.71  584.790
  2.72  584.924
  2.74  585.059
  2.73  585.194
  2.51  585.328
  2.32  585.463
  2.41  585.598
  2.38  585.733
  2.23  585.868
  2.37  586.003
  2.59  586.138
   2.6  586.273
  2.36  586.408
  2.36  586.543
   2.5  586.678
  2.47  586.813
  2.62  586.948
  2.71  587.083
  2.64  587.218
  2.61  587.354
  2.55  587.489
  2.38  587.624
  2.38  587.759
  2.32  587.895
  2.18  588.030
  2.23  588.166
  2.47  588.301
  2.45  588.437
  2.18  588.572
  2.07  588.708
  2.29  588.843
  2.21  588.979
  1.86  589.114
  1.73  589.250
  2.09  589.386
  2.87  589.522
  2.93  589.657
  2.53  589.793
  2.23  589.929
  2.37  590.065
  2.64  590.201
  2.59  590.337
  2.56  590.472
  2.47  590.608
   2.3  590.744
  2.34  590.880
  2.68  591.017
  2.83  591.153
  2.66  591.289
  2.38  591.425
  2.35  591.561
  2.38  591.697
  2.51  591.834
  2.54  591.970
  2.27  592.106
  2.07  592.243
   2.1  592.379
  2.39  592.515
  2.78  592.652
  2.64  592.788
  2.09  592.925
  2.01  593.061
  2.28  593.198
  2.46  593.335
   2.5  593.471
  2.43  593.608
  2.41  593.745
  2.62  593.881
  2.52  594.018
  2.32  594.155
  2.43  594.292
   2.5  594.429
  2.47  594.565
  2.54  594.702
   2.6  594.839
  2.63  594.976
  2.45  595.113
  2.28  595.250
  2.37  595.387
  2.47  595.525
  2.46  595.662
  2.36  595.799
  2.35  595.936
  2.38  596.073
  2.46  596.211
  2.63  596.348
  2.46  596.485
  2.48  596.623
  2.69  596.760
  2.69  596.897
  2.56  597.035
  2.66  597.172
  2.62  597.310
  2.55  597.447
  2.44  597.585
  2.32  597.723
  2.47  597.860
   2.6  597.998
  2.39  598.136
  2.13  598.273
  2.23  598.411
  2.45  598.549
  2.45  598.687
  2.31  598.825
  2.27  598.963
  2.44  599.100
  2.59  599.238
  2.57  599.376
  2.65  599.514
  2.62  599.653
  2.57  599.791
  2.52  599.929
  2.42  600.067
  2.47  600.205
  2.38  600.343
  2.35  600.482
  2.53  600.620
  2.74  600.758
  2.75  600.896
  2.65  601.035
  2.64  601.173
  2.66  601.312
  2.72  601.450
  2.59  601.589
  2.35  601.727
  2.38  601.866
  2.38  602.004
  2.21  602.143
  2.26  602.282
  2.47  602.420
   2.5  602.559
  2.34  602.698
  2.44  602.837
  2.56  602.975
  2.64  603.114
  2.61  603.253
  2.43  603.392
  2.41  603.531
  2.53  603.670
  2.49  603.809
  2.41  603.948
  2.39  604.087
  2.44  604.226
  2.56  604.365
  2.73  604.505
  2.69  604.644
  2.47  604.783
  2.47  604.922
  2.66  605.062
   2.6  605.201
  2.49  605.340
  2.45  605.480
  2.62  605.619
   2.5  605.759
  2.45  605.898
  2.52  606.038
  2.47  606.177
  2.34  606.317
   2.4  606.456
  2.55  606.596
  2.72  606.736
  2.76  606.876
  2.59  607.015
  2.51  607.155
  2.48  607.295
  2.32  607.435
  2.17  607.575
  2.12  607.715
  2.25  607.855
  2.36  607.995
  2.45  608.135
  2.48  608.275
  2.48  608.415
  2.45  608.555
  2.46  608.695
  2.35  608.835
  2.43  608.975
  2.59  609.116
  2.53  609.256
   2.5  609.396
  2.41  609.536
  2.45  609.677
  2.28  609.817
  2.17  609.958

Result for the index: 0.01 mag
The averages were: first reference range 2.53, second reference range 2.48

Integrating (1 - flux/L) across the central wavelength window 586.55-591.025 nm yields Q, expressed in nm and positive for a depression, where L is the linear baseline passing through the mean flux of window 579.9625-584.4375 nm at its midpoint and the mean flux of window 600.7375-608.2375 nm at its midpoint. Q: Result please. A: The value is 0.18 nm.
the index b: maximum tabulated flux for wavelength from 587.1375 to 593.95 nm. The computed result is 2.93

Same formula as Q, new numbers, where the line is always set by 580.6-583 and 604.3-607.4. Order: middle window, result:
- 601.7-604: 0.09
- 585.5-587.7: 0.02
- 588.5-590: 0.14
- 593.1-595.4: 0.06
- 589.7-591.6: 0.01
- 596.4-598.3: 0.01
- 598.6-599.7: 0.02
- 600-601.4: -0.01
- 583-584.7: -0.03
